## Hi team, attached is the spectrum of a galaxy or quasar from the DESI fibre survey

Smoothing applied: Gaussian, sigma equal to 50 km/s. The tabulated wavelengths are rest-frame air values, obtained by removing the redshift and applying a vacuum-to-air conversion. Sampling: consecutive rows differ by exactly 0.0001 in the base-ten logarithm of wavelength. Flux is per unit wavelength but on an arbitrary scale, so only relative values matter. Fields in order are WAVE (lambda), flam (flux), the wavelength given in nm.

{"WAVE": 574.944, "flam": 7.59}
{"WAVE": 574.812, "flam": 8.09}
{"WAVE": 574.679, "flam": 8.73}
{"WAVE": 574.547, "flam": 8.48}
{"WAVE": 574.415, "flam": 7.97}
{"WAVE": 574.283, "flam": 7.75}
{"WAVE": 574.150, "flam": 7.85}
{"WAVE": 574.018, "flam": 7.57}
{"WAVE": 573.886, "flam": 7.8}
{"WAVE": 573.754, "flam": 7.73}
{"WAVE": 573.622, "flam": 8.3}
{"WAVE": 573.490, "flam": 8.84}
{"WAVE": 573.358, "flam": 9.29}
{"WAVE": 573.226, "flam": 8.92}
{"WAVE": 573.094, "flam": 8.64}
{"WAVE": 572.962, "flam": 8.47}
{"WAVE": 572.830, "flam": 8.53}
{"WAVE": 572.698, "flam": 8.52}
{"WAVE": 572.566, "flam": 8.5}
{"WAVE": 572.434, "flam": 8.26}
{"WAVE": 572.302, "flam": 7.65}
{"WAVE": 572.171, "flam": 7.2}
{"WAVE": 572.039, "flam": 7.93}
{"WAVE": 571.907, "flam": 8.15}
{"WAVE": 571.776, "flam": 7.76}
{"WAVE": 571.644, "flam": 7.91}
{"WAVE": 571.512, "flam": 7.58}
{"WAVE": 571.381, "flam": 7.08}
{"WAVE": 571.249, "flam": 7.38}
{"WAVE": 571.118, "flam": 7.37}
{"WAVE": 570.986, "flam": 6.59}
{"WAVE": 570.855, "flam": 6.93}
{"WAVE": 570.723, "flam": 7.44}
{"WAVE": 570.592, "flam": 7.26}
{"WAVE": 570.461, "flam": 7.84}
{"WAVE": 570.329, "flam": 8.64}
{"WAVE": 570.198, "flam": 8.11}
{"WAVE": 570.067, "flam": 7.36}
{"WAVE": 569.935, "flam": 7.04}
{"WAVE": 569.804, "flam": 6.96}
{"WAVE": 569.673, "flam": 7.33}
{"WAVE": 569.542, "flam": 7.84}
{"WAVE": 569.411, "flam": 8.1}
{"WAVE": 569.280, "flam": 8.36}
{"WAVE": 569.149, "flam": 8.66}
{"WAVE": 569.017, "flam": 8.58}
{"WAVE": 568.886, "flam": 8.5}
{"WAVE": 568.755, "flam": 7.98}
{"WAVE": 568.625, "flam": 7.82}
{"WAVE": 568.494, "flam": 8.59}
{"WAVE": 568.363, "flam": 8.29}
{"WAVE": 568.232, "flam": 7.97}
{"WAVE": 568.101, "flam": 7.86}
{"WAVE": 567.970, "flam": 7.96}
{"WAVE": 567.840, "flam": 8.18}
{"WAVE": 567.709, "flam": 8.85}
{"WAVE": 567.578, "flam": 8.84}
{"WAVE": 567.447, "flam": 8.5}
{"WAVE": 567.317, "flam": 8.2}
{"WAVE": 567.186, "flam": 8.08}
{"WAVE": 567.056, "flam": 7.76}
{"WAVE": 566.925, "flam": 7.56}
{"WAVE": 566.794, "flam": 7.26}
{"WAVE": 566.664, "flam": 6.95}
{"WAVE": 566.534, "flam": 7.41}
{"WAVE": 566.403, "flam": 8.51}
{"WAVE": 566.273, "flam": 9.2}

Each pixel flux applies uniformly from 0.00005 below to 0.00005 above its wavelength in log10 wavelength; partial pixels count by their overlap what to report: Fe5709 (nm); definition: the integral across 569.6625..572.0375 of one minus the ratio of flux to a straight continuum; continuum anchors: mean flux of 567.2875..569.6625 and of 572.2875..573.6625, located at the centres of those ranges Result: 0.26 nm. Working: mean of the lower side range 8.26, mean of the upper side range 8.57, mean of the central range 7.5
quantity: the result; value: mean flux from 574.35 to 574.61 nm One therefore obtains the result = 8.23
